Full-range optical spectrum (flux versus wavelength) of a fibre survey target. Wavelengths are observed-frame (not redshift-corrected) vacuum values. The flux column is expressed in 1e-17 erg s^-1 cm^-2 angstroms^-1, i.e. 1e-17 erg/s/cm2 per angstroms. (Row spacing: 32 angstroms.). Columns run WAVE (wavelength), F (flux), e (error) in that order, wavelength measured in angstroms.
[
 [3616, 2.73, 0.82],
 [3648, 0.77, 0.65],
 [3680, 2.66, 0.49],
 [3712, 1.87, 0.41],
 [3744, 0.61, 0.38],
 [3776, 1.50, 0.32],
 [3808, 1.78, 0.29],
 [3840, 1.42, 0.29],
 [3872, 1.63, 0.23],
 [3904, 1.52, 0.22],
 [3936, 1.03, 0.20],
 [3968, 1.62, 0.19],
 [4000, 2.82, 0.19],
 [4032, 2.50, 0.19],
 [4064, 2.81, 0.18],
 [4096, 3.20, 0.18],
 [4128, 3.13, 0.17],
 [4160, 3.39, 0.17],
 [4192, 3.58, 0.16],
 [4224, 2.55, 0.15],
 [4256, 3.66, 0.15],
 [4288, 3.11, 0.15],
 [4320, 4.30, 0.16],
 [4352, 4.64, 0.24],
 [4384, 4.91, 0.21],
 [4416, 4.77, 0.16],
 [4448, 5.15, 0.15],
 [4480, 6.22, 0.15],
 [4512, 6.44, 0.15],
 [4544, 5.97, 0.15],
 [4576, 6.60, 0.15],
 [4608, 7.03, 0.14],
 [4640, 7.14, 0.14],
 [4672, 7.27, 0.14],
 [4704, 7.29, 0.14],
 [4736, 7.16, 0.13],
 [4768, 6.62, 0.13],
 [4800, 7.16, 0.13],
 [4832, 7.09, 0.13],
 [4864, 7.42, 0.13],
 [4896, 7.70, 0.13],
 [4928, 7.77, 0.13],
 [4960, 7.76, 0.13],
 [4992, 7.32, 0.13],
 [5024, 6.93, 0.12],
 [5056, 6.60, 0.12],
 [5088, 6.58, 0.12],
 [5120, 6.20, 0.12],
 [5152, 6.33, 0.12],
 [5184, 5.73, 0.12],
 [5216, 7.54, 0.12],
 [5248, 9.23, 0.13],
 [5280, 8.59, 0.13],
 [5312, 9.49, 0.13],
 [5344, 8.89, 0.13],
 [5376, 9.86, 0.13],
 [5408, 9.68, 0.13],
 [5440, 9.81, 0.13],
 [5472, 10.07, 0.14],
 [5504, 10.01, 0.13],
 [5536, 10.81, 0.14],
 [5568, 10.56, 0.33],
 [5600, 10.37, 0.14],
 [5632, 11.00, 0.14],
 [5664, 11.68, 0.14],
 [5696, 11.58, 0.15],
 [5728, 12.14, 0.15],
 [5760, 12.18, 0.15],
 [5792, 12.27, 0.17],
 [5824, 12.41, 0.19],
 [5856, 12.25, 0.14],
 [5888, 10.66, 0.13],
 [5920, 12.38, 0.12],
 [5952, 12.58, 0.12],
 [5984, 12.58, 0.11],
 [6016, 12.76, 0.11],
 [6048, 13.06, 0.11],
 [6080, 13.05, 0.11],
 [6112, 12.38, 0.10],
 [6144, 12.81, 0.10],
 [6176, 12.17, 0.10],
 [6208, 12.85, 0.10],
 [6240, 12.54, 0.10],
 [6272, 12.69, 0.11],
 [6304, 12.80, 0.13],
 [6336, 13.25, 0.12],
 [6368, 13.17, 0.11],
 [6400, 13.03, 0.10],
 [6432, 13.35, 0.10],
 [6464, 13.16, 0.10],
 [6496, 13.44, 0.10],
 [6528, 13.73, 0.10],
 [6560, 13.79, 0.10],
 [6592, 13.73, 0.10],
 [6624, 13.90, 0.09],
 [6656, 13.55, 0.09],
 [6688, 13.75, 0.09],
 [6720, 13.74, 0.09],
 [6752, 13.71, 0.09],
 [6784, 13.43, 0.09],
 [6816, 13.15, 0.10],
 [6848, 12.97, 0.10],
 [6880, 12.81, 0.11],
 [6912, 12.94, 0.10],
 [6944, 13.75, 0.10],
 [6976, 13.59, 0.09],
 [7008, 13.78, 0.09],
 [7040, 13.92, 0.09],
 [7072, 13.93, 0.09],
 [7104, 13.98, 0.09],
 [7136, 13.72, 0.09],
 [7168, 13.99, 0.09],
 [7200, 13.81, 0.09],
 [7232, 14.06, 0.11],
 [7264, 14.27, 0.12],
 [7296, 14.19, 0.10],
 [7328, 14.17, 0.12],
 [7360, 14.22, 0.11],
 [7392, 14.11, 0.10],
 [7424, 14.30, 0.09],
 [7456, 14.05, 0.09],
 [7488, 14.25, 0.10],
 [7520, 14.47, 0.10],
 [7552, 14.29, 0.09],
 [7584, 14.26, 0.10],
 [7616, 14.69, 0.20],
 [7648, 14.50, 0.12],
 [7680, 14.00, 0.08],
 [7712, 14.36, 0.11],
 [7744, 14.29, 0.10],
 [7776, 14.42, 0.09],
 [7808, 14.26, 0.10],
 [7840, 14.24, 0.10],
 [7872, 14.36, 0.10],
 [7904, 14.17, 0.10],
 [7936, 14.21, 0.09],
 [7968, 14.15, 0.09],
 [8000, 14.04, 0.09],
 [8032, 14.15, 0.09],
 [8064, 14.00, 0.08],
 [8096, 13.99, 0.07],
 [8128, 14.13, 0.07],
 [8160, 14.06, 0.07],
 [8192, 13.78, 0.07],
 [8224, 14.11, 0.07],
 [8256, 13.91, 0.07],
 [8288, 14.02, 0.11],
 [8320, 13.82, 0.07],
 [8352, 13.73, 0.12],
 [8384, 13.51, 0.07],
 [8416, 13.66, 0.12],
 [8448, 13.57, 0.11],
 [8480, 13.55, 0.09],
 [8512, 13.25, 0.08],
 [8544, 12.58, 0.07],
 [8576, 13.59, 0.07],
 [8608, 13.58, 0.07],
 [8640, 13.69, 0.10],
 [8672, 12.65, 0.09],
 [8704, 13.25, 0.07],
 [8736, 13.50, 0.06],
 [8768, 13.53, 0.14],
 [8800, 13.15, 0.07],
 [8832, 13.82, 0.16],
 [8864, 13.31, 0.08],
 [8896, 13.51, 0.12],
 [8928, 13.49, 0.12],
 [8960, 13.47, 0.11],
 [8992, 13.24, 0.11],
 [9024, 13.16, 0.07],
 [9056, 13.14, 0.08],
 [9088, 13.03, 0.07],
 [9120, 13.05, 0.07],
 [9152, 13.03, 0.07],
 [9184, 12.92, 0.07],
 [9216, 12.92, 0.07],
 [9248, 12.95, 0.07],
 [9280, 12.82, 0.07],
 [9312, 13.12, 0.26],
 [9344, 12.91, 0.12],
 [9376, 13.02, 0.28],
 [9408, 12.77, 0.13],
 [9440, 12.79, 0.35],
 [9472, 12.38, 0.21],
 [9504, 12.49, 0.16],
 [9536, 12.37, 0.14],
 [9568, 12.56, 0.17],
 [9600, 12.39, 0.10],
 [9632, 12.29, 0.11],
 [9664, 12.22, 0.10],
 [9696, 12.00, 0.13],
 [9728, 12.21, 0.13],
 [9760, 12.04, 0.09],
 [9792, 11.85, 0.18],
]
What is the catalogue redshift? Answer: 0.000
